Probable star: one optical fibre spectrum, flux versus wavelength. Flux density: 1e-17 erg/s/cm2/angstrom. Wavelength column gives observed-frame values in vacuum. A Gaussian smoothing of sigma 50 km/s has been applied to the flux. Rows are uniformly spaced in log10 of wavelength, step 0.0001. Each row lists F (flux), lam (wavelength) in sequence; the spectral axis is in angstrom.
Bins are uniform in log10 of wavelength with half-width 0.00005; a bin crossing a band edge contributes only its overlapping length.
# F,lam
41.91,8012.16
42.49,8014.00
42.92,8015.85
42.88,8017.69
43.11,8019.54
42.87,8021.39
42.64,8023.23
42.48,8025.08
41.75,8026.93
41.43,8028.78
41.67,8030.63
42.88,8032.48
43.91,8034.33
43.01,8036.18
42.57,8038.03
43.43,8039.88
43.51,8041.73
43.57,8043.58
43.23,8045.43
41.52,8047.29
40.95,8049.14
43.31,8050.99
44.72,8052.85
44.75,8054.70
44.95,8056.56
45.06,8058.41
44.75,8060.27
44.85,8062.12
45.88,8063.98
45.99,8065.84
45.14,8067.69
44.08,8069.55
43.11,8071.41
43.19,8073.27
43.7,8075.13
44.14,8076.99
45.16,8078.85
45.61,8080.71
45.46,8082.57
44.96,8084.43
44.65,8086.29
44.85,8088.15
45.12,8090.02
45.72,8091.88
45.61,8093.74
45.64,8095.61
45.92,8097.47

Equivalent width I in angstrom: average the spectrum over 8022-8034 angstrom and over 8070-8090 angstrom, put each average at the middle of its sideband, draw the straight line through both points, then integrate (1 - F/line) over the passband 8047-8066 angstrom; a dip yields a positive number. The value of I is -0.3 angstrom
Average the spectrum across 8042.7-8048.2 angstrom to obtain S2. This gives 42.7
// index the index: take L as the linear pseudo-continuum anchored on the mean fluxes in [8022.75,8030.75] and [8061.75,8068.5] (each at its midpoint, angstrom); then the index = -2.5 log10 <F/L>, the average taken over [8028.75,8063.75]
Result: 0.01 mag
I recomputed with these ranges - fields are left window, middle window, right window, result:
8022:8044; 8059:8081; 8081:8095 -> -0.1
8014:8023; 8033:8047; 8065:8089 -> 0.1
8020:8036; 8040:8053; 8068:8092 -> 0.1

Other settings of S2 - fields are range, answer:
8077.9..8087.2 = 45.2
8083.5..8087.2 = 44.8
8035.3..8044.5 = 43.2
